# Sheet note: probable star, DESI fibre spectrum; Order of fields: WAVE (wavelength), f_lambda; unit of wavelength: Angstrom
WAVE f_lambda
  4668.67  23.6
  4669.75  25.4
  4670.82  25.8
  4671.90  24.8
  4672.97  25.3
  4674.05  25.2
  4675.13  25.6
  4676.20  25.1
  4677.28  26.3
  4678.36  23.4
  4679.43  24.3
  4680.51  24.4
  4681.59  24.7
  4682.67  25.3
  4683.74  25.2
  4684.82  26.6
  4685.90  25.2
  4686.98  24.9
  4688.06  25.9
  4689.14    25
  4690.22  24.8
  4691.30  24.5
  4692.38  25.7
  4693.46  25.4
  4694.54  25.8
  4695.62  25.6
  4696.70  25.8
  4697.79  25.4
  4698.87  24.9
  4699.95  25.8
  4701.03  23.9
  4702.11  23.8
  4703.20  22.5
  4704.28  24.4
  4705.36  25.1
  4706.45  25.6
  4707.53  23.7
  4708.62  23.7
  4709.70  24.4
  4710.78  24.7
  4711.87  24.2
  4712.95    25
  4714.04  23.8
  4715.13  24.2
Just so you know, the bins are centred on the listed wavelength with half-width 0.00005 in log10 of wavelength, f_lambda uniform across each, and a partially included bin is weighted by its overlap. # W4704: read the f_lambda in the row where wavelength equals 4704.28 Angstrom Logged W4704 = 24.4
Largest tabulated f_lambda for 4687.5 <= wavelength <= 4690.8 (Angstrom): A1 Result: 25.9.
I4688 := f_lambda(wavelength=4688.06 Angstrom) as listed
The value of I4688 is 25.9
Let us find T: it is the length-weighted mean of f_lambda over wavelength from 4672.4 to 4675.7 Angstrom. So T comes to 25.4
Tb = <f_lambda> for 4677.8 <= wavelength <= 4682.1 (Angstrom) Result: 24.2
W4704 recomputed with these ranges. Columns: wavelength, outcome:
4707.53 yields 23.7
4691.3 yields 24.5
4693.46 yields 25.4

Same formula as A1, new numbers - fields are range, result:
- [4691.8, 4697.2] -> 25.8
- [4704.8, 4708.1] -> 25.6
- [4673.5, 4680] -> 26.3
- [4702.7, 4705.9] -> 25.1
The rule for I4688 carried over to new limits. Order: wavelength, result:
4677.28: 26.3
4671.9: 24.8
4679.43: 24.3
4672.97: 25.3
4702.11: 23.8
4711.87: 24.2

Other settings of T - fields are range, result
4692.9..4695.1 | 25.6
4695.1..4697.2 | 25.7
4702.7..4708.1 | 24.3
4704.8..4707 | 25.3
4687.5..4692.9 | 25.2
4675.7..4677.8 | 25.7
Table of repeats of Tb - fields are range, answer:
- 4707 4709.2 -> 23.7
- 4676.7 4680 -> 24.7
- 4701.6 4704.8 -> 23.5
